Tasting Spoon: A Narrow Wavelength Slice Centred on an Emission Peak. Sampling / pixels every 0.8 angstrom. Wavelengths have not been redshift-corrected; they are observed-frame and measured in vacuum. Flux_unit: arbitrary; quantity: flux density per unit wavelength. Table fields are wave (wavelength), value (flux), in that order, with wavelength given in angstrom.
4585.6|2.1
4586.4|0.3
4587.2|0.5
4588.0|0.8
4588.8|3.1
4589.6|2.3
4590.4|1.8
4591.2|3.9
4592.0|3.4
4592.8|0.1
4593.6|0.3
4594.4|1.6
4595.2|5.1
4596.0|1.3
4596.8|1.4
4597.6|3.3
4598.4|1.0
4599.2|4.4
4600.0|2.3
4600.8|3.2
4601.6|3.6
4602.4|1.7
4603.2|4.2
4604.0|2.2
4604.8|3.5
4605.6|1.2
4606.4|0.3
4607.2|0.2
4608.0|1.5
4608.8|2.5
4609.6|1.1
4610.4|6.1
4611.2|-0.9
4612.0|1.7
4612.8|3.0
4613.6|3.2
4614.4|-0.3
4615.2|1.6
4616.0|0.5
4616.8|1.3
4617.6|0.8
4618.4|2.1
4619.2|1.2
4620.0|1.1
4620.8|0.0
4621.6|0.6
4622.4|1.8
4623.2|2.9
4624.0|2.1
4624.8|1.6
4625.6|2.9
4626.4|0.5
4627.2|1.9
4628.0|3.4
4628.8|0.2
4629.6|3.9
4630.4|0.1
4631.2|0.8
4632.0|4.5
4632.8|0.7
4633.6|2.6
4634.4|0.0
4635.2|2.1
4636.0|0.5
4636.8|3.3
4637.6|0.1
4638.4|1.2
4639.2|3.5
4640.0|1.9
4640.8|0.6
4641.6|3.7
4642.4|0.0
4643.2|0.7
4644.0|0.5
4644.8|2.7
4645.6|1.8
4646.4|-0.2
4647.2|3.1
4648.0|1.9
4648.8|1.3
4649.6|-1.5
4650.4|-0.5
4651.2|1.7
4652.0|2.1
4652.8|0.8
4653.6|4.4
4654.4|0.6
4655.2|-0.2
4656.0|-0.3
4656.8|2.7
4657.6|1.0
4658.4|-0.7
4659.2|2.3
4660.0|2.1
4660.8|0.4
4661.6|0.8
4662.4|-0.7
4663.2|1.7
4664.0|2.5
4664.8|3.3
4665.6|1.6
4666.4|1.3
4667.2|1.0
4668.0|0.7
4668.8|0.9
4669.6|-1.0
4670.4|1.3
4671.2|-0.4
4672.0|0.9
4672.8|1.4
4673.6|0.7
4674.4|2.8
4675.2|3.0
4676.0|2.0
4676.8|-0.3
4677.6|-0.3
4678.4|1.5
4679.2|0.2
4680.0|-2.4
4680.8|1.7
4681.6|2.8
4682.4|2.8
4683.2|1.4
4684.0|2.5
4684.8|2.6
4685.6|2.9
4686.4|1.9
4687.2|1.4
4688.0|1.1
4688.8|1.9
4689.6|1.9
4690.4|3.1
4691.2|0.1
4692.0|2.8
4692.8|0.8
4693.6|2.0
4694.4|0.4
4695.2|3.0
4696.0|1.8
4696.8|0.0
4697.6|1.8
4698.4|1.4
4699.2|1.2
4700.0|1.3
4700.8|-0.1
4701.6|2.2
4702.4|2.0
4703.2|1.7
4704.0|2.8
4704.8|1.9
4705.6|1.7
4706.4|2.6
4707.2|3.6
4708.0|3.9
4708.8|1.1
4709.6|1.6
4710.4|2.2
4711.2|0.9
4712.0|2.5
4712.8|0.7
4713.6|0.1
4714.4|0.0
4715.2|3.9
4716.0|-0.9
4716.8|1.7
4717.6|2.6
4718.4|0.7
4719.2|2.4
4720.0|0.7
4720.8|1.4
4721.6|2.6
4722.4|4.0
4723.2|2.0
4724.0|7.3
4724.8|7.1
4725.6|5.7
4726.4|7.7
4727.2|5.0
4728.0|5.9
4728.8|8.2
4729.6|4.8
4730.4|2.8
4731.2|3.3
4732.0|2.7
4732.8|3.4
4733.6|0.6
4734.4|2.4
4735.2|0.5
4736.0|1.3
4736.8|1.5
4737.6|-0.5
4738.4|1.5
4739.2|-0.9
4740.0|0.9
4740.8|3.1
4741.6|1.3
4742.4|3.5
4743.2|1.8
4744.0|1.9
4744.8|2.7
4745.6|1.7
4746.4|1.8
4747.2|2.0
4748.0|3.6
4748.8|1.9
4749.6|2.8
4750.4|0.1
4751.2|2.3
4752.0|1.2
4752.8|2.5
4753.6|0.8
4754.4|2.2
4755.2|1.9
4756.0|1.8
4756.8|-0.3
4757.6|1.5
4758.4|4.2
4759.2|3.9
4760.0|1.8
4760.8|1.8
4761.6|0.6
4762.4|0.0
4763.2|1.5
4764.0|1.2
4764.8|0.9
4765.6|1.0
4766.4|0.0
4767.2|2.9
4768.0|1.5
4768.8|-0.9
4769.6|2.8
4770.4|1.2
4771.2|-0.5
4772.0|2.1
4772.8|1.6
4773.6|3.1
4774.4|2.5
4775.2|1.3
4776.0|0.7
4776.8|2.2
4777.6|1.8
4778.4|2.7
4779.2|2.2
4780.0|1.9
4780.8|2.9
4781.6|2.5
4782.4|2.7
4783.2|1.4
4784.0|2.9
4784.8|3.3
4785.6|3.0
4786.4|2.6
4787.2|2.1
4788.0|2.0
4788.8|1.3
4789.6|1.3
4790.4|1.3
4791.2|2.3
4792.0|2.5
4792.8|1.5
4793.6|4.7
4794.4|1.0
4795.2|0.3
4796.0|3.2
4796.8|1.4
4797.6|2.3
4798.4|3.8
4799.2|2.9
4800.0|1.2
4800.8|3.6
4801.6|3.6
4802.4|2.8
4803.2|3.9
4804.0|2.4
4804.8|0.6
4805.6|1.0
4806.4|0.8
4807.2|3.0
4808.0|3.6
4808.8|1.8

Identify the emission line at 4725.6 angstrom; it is [O II]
